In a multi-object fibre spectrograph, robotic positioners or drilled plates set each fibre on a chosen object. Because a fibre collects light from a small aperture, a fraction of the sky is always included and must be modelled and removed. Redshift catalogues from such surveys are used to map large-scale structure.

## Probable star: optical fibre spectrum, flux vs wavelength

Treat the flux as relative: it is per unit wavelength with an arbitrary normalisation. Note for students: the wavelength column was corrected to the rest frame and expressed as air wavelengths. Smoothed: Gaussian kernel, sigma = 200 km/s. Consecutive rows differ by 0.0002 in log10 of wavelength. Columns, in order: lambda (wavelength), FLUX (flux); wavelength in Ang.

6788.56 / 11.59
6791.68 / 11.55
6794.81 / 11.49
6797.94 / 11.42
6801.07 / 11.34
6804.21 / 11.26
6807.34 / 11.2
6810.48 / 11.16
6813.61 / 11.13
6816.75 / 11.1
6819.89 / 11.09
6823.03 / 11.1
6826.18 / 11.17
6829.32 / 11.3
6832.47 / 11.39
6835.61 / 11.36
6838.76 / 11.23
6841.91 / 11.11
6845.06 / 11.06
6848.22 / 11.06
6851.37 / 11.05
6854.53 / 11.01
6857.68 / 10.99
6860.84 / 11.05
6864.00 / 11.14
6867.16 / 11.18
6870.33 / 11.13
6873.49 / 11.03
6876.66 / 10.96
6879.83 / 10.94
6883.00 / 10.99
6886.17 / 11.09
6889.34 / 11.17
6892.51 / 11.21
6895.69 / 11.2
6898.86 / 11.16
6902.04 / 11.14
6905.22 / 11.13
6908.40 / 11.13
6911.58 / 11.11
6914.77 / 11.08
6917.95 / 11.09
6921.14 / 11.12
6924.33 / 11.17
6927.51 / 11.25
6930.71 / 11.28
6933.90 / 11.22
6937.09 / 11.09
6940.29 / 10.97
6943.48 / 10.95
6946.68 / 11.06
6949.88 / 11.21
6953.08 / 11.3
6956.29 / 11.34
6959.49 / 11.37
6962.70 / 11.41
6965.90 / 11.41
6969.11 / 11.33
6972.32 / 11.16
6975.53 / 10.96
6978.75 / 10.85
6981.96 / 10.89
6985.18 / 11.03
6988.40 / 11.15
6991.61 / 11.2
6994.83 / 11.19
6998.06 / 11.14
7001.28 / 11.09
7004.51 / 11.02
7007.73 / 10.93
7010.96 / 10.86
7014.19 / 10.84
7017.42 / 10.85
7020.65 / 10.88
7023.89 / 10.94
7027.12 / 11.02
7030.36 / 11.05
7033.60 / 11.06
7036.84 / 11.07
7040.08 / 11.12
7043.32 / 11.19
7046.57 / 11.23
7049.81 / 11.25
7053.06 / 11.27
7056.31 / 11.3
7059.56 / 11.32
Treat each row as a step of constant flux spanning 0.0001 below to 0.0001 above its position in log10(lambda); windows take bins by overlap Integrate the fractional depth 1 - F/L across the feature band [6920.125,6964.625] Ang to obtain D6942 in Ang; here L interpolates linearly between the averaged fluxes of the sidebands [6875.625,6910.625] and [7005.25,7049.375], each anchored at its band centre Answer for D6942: -0.5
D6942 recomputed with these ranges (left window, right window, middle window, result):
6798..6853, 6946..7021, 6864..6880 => 0.1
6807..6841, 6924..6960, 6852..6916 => 0.6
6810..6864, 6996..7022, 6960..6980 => -0.4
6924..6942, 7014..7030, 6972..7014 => -0.1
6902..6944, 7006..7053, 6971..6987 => 0.1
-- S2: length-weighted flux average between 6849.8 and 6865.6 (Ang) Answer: 11.1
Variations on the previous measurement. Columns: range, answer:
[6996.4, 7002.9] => 11.1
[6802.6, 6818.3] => 11.2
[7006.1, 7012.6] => 10.9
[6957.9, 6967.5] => 11.4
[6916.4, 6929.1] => 11.2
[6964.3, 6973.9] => 11.3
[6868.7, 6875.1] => 11.1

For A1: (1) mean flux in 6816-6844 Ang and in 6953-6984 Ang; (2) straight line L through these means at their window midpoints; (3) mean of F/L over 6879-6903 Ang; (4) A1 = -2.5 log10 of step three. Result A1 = 0.01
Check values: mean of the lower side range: 11.2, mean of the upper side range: 11.2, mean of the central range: 11.1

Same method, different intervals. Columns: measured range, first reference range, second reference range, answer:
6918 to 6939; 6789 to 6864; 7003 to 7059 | 0.00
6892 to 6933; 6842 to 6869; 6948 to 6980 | 0.00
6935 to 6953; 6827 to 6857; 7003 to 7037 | 0.00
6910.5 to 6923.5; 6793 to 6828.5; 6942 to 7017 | 0.01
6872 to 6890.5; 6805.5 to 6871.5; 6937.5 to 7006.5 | 0.01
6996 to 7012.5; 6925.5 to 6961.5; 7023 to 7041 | 0.01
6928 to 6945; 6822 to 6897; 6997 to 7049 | 0.00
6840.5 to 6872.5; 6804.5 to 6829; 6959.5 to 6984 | 0.01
